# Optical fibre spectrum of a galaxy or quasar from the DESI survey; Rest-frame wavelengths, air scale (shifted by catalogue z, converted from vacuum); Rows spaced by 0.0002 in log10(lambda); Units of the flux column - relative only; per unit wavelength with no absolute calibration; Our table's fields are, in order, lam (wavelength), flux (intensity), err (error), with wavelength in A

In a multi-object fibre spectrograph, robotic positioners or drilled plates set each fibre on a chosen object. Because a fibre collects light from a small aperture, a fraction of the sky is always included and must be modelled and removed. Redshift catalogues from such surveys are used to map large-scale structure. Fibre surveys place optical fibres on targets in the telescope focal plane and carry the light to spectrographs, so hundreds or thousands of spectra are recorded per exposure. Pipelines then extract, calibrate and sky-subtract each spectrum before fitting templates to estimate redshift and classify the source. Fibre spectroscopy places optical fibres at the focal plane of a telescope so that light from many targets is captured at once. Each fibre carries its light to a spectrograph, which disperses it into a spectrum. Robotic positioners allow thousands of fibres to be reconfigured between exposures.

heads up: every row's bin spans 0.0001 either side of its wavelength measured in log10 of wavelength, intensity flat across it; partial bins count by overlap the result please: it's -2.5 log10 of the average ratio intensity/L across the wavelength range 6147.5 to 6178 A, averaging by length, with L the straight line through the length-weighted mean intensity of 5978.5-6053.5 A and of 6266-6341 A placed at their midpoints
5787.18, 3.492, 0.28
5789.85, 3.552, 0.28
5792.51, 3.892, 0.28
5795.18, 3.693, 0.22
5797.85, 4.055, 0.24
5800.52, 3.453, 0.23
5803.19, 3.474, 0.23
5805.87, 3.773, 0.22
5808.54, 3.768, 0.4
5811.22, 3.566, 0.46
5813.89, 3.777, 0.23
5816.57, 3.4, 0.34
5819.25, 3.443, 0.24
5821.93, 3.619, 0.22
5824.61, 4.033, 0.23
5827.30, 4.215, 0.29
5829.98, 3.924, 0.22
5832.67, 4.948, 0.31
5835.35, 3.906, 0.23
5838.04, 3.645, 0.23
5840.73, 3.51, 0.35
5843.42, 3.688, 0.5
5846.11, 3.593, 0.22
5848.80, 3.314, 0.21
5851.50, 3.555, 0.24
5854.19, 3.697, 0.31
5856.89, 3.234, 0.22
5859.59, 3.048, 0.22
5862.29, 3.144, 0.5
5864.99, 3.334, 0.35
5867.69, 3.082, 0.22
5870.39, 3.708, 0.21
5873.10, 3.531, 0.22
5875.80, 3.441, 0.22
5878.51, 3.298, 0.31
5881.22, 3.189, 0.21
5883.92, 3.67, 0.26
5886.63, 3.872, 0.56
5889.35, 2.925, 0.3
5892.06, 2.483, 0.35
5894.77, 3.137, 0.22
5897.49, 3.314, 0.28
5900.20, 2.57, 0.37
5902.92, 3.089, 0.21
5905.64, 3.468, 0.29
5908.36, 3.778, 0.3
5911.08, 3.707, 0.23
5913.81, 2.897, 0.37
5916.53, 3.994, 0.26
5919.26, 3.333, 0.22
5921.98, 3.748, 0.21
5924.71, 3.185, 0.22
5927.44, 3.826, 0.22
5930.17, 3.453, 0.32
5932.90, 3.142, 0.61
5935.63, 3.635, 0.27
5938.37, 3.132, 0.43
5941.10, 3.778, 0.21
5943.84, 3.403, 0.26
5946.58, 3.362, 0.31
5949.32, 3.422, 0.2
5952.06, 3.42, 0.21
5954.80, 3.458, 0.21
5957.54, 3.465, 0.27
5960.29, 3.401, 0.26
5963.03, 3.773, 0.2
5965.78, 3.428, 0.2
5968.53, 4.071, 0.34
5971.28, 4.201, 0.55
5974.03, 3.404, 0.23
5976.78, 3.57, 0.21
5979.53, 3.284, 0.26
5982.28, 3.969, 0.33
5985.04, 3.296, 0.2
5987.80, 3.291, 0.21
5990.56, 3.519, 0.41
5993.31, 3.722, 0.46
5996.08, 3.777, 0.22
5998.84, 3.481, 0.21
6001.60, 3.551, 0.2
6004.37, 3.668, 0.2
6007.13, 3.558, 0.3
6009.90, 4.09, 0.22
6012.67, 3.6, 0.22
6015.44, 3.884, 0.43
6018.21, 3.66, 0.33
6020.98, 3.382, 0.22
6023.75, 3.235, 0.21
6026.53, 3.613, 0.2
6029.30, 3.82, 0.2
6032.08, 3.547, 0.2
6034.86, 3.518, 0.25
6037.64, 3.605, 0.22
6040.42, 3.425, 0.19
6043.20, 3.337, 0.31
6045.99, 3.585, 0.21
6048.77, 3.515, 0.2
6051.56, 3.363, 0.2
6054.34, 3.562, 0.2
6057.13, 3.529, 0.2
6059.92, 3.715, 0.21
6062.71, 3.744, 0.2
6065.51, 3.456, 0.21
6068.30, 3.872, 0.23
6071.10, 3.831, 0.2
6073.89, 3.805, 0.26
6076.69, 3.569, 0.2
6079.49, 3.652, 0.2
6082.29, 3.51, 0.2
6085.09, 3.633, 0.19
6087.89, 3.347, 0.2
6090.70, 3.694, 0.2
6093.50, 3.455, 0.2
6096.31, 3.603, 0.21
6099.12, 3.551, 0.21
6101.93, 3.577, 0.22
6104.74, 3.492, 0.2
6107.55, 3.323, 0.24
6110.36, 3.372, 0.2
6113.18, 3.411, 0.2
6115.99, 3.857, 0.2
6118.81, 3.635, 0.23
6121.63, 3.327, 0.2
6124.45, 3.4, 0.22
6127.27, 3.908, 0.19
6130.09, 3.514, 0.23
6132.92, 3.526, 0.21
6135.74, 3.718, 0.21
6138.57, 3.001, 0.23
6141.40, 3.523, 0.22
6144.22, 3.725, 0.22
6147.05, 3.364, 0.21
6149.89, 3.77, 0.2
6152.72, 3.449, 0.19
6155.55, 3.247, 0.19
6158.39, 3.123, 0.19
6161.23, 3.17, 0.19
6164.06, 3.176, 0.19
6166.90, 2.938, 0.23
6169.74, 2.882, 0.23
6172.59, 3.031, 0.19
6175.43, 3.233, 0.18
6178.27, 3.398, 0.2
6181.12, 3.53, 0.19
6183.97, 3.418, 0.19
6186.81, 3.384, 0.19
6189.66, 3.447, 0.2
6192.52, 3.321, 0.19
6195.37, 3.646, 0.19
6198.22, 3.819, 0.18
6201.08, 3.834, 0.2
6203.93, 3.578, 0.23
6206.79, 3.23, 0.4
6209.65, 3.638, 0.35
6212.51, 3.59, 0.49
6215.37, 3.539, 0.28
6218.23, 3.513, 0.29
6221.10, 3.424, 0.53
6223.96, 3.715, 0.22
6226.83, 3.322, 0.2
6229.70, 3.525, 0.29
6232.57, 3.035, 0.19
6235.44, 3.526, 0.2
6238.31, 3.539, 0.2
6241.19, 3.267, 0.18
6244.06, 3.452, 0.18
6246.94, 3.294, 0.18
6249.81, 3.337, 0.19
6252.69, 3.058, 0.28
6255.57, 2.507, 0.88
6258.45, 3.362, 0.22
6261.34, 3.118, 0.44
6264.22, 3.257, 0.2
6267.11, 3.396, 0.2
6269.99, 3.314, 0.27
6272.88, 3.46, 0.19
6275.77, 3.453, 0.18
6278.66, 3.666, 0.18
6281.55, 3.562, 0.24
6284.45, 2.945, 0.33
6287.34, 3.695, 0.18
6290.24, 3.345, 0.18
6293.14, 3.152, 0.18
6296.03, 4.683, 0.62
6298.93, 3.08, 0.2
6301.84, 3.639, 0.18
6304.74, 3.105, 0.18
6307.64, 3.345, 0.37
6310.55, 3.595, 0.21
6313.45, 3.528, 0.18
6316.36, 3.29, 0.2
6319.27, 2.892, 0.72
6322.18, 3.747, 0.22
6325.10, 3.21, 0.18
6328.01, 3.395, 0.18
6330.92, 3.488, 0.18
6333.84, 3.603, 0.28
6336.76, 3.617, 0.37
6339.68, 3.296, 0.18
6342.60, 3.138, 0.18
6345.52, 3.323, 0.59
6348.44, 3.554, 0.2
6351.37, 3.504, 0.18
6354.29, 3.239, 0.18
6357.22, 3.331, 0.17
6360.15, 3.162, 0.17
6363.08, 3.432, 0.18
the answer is 0.09 mag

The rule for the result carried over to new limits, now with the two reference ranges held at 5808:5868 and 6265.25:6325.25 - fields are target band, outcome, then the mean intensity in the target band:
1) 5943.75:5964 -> 0.04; 3.46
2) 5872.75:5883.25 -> 0.08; 3.37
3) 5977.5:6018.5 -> -0.02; 3.62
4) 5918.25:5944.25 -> 0.04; 3.47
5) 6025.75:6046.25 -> 0.00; 3.55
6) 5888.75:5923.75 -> 0.11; 3.27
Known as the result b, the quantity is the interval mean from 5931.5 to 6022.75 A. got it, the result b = 3.57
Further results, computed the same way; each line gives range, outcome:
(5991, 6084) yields 3.61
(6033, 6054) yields 3.48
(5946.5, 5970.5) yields 3.56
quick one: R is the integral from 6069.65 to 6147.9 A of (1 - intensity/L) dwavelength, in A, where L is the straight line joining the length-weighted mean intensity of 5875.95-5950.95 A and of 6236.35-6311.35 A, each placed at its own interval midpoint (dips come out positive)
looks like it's -4.2 A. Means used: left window 3.36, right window 3.37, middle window 3.55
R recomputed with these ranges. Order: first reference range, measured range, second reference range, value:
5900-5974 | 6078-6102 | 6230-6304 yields -0.8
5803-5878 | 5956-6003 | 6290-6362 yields -0.5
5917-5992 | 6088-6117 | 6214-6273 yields -0.8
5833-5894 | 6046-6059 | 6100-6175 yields -0.4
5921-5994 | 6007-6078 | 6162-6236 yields -2.5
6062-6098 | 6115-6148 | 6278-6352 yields 0.4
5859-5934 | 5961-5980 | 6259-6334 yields -1.9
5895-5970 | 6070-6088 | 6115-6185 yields -1.2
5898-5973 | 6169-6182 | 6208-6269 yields 0.6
